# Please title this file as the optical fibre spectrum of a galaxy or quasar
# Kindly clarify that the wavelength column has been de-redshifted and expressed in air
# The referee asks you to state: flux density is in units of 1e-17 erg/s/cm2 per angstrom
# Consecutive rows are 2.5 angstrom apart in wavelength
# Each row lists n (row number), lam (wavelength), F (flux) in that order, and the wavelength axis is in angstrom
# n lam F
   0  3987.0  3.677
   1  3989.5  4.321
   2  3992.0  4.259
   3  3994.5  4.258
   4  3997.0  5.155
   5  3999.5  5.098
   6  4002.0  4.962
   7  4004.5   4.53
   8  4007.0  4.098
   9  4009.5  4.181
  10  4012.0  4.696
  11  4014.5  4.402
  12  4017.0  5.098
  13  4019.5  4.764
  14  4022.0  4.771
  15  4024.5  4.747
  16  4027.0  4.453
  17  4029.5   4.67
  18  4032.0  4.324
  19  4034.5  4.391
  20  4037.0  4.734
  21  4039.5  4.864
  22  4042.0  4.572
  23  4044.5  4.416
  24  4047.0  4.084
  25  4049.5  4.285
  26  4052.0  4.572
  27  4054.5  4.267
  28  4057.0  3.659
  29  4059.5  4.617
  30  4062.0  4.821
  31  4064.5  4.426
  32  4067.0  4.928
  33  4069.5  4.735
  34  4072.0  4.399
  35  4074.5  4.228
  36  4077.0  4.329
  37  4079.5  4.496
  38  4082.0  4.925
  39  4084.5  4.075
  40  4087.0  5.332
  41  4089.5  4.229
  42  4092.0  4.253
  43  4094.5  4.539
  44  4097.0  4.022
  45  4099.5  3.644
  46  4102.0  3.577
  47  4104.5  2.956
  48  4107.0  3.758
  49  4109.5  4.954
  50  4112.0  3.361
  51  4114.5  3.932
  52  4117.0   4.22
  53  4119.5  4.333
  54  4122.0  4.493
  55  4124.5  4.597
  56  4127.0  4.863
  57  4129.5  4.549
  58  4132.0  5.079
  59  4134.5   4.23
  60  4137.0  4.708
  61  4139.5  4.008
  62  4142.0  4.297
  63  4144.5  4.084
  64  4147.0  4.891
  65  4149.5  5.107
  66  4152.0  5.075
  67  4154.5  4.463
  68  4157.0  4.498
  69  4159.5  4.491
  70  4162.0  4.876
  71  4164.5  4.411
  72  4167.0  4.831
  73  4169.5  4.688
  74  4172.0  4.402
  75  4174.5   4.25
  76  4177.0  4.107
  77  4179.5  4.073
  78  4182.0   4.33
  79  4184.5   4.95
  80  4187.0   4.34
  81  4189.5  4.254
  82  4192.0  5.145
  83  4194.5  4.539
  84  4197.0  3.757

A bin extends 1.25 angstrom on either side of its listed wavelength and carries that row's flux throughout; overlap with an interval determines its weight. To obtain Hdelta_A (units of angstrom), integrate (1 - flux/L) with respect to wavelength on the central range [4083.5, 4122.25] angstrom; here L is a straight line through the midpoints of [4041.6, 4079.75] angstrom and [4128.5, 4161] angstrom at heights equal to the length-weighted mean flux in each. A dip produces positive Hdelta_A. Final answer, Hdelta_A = 3.48 angstrom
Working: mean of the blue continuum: 4.42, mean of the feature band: 4.1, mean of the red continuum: 4.58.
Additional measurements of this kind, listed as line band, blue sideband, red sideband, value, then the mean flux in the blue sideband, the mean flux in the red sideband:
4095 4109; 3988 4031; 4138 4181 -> 2.6 angstrom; 4.61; 4.5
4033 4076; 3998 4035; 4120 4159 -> 1.3 angstrom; 4.62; 4.59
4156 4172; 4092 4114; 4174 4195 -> -1.2 angstrom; 3.88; 4.45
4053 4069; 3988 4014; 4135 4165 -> 0.3 angstrom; 4.54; 4.57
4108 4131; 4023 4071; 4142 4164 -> 1.2 angstrom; 4.5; 4.65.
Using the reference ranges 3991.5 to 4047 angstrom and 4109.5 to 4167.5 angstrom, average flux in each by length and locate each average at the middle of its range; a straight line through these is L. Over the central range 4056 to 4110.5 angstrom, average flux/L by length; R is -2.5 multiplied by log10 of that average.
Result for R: 0.06 mag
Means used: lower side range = 4.6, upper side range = 4.5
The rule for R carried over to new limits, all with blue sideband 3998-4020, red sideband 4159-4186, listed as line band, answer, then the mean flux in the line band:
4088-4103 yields 0.124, 4.07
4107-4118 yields 0.120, 4.07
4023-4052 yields 0.027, 4.51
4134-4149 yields 0.026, 4.41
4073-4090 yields 0.012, 4.53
